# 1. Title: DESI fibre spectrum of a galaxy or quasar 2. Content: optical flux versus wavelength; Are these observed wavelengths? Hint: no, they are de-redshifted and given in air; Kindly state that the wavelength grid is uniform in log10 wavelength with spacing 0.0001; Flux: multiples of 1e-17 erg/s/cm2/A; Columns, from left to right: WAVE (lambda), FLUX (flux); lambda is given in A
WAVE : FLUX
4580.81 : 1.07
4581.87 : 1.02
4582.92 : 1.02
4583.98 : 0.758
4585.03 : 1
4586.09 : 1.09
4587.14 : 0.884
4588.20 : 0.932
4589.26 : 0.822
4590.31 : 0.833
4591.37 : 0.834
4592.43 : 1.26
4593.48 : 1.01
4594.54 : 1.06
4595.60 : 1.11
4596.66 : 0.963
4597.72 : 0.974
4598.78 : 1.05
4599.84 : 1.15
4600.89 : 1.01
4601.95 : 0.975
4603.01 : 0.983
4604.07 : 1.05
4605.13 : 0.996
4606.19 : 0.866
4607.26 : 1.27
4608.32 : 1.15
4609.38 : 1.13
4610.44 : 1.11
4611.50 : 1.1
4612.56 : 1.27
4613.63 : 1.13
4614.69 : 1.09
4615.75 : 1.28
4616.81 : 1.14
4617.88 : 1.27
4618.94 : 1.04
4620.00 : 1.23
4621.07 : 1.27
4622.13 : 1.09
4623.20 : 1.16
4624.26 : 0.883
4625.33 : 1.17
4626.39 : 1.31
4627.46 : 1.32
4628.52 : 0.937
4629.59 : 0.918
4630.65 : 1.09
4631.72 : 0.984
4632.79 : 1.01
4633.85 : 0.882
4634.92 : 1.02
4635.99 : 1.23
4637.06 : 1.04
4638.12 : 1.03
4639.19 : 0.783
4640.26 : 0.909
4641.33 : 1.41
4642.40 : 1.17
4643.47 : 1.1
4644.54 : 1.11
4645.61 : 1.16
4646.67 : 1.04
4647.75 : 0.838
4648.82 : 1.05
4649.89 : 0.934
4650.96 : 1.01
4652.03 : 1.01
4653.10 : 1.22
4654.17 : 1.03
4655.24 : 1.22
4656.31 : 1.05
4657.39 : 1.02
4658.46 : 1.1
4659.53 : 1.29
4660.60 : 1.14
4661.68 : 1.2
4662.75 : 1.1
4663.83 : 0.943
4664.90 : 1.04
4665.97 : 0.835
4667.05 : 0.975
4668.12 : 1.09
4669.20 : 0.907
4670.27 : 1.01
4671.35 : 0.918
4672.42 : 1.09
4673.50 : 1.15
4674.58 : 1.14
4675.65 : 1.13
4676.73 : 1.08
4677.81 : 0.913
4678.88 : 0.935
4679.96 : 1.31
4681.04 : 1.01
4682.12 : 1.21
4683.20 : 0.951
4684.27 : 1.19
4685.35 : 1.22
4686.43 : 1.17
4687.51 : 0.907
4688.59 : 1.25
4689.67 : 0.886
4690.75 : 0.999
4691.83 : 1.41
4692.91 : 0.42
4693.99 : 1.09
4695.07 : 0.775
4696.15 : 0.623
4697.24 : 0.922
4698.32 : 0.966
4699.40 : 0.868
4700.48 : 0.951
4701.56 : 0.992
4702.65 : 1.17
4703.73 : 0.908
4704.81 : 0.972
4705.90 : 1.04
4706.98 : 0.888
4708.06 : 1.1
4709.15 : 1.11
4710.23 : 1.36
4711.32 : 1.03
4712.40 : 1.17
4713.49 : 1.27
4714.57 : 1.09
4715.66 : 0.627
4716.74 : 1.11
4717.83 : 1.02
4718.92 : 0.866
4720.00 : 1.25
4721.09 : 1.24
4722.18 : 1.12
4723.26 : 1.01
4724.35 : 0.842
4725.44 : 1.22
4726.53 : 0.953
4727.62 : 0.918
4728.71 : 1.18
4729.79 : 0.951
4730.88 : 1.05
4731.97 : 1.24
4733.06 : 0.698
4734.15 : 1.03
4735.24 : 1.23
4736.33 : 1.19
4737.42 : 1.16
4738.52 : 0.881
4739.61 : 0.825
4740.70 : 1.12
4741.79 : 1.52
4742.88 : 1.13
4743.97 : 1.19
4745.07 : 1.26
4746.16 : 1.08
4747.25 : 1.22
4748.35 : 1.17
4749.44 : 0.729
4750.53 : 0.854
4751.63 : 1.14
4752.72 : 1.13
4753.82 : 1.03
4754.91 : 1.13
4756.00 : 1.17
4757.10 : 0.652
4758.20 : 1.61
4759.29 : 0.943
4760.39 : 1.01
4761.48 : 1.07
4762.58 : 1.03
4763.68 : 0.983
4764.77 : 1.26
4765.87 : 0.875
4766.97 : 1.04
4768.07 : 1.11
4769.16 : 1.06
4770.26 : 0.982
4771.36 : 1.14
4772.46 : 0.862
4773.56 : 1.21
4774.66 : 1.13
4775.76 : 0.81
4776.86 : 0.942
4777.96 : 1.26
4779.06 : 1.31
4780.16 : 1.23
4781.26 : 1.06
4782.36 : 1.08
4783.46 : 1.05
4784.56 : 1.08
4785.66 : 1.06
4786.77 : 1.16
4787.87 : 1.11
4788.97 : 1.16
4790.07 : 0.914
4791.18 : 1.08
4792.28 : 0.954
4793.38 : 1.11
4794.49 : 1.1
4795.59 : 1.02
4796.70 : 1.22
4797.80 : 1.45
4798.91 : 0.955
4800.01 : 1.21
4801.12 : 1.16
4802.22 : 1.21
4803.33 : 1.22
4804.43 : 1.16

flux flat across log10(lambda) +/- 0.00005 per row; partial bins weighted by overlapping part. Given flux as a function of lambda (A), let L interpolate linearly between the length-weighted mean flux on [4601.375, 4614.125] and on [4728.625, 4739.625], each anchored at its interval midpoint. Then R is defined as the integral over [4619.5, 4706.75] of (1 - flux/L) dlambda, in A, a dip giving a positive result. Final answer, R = 1.69 A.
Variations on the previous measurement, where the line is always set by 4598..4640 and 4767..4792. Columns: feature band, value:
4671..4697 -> 1.2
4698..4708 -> 1.0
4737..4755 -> -0.2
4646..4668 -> 0.6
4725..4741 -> 0.6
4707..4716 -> -0.1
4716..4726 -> 0.1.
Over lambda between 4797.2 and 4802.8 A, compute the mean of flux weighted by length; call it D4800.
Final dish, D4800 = 1.2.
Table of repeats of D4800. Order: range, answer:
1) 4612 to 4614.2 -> 1.19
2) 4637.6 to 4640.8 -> 0.906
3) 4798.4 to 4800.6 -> 1.09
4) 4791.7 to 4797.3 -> 1.09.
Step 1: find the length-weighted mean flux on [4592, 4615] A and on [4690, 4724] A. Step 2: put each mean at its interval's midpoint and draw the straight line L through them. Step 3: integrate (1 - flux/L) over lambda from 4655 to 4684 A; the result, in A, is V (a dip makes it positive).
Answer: -0.8 A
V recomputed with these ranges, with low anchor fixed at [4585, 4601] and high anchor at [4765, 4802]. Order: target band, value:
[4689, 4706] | 1.8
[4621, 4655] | -1.5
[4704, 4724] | -0.2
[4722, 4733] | 0.3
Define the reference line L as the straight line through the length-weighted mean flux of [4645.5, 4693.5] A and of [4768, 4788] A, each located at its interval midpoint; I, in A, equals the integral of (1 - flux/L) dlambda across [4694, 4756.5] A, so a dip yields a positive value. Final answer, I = 1.4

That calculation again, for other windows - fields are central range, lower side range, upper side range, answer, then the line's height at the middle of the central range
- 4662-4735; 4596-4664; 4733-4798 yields 3.80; 1.08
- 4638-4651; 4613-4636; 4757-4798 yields 0.73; 1.11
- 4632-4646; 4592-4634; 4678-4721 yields 0.14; 1.07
